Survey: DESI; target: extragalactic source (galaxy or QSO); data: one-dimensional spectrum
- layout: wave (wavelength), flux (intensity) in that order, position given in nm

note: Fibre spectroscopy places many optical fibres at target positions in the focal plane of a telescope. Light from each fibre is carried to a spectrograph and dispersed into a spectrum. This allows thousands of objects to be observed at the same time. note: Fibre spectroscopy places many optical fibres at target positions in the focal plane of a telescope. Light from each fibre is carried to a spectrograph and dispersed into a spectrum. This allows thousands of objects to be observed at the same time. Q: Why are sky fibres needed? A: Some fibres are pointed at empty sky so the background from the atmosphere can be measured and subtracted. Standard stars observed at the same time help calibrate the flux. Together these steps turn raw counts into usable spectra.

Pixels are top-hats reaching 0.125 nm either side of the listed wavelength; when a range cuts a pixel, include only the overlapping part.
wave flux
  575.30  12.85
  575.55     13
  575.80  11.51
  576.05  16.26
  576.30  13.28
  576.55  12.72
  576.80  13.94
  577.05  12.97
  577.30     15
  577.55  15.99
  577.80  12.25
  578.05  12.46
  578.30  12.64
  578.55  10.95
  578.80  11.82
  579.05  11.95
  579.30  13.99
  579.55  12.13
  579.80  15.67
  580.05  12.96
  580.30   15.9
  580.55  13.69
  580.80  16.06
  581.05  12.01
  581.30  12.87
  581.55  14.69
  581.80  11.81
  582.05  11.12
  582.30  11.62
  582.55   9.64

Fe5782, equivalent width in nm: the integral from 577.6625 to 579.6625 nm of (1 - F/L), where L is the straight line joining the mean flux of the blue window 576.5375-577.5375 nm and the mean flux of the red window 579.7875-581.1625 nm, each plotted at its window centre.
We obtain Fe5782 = 0.26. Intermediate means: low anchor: 14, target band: 12.3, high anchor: 14.3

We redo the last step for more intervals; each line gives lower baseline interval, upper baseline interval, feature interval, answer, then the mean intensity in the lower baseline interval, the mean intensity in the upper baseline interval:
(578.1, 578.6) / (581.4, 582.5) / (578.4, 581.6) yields -0.35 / 12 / 12.1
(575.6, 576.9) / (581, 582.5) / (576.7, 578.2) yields -0.06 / 13.5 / 12.2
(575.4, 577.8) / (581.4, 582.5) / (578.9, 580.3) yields -0.08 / 13.8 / 12.1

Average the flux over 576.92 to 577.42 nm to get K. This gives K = 14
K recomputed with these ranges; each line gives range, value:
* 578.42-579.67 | 12.2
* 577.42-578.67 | 12.9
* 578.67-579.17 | 11.9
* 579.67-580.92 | 14.8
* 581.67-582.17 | 11.5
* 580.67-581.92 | 13.5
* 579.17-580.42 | 14.1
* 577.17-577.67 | 15.5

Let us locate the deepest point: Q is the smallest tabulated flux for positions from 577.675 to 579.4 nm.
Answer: 10.95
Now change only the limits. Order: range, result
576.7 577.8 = 12.25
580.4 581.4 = 12.01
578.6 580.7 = 11.82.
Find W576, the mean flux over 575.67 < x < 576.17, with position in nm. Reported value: 13.9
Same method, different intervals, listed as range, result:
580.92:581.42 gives 12.5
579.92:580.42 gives 14.4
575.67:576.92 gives 13.5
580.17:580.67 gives 14.8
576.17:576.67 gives 13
